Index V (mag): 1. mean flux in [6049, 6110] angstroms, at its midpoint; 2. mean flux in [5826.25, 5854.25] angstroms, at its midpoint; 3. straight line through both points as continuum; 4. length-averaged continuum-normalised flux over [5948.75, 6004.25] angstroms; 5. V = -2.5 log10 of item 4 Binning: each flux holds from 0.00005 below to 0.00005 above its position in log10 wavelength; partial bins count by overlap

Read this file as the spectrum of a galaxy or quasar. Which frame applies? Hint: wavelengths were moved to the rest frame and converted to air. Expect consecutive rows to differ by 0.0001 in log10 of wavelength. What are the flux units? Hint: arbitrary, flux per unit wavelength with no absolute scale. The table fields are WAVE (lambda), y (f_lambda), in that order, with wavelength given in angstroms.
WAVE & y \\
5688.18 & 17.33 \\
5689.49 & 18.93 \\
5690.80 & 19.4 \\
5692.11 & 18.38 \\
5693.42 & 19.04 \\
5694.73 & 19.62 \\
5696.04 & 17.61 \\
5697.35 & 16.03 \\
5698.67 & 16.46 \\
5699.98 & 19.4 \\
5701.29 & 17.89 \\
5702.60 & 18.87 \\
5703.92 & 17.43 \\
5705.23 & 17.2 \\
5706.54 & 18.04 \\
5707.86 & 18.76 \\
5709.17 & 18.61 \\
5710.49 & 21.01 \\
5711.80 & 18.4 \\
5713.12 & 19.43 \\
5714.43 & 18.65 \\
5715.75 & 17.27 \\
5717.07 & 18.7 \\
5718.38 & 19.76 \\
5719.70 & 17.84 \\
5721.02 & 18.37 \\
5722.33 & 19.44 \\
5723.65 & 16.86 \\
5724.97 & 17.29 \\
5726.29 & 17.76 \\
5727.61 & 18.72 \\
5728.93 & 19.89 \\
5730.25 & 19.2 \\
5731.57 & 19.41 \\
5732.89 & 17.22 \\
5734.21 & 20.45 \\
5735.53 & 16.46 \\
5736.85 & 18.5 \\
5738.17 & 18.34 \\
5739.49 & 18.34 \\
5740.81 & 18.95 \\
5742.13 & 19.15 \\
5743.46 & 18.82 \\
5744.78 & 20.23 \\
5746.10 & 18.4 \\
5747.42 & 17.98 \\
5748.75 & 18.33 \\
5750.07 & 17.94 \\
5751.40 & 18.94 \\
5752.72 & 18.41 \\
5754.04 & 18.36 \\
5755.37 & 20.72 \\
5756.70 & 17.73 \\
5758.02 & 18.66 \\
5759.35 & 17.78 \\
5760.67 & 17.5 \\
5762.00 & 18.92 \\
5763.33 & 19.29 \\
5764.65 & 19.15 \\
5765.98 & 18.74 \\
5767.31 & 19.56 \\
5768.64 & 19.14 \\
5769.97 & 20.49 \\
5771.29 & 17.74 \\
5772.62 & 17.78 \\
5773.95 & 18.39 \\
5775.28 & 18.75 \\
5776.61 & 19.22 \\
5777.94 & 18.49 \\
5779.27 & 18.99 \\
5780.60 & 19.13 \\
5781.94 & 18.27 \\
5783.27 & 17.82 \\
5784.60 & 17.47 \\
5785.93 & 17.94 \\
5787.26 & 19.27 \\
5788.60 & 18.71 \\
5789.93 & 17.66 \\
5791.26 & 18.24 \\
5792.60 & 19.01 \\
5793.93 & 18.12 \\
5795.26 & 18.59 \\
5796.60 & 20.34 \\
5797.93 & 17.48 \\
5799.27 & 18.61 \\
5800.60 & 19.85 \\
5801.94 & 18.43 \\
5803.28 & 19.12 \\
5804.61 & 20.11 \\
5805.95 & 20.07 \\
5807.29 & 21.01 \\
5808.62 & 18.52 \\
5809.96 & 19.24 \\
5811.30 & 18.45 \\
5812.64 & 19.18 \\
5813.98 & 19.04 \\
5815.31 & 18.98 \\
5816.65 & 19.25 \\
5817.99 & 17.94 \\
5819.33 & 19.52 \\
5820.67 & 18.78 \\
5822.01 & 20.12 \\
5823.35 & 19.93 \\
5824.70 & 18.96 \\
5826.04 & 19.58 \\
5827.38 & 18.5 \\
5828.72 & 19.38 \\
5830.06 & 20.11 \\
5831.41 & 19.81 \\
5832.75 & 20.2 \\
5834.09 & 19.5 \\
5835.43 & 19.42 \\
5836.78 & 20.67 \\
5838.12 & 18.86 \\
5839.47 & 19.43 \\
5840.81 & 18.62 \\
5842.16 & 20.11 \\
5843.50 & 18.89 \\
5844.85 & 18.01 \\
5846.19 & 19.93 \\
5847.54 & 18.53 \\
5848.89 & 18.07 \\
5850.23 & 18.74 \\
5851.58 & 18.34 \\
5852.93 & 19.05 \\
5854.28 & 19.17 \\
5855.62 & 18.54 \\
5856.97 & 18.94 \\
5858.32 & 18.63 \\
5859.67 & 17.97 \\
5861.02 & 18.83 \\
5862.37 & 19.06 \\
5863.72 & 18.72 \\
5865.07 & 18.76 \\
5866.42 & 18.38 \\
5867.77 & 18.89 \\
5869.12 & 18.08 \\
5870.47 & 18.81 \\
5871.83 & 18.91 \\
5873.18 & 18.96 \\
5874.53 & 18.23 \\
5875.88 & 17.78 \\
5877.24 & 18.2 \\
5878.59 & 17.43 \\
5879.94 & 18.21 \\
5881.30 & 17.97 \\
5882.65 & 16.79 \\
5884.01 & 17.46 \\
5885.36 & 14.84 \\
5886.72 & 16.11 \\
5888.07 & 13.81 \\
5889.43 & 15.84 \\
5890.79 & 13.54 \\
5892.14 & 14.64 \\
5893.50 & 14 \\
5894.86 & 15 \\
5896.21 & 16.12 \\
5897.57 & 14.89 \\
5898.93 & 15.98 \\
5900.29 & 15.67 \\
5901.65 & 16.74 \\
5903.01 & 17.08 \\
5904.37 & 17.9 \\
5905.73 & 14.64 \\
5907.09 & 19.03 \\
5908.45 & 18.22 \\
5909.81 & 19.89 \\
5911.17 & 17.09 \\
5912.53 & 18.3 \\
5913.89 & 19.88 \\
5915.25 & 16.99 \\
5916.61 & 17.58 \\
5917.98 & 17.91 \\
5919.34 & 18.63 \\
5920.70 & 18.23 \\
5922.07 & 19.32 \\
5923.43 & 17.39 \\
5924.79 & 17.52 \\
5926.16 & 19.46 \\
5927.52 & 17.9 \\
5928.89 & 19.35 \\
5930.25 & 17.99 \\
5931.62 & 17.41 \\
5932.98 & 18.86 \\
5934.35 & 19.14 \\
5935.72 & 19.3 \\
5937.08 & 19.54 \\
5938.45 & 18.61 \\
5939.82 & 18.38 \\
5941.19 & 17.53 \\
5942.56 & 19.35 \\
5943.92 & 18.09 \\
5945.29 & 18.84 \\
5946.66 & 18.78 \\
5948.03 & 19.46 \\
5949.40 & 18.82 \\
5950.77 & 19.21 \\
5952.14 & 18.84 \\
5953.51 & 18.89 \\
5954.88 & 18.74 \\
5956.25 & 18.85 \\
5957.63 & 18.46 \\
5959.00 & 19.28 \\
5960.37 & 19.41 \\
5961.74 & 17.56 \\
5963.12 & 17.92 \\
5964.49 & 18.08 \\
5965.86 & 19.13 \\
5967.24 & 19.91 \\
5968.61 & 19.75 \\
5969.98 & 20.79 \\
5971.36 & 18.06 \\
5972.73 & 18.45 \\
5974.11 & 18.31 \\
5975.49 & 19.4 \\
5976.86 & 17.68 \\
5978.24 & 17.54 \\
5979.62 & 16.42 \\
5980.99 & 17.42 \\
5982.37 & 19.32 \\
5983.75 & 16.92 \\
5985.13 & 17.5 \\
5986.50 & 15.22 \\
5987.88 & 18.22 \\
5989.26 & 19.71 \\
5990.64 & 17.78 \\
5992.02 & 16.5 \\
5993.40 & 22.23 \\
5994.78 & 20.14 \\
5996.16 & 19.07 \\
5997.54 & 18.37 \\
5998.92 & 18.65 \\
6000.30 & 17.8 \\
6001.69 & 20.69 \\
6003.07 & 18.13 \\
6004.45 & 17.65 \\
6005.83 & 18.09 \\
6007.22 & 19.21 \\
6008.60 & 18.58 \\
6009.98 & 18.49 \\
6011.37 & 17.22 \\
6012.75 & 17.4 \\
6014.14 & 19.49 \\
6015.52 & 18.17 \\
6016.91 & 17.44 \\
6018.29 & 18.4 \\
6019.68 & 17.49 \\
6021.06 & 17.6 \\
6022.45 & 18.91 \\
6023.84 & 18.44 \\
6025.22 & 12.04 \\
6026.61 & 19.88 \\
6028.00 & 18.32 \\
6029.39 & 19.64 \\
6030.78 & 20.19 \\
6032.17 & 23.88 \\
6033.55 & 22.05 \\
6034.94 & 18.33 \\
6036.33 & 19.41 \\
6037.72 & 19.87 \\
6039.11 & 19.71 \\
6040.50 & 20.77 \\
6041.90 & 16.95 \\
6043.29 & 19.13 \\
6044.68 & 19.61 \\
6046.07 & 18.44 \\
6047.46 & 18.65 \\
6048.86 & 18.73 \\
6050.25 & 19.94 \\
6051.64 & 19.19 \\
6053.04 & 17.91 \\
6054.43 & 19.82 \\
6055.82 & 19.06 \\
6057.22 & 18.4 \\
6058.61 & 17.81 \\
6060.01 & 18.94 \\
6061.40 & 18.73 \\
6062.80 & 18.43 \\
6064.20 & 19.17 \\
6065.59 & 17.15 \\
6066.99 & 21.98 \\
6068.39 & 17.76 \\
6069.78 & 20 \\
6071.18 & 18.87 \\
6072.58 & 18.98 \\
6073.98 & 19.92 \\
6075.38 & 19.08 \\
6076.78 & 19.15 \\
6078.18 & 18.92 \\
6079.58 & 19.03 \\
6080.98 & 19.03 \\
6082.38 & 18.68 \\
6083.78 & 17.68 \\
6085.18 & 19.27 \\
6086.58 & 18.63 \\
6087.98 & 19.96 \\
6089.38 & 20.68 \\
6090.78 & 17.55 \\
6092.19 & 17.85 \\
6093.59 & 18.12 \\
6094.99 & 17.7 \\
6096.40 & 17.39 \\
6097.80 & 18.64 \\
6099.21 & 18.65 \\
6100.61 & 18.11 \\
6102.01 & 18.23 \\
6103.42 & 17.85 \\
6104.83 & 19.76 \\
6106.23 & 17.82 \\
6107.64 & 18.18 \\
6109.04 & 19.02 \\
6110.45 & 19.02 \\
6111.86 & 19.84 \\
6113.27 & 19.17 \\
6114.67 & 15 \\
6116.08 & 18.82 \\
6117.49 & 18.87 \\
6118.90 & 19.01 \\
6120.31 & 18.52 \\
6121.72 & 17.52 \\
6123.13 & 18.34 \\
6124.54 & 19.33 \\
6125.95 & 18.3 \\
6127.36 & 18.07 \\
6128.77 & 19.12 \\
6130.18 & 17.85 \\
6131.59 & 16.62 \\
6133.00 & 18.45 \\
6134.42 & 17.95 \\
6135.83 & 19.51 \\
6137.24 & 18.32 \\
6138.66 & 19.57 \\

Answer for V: 0.023 mag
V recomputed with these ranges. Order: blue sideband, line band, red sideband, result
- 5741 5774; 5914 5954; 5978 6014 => -0.01 mag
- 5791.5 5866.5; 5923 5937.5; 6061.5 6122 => 0.02 mag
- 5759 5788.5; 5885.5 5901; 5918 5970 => 0.24 mag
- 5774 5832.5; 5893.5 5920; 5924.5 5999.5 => 0.09 mag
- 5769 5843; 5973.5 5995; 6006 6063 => 0.04 mag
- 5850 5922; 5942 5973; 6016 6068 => -0.04 mag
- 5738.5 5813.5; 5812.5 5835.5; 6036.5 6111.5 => -0.03 mag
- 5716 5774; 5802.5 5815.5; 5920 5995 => -0.04 mag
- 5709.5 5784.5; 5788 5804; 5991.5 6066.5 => 0.00 mag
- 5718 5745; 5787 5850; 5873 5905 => -0.11 mag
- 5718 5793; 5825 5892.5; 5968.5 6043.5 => 0.02 mag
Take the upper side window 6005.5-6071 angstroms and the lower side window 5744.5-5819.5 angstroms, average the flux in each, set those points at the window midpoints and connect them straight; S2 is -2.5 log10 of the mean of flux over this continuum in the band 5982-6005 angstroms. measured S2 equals 0.02 mag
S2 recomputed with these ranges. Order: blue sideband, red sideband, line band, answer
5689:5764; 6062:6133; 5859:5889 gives 0.04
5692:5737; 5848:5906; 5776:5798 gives -0.04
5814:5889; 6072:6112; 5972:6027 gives 0.03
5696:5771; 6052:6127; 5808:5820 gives -0.02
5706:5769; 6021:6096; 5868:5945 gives 0.08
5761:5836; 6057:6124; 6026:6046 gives -0.06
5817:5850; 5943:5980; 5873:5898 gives 0.17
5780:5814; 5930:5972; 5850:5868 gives 0.01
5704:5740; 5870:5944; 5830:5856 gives -0.08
